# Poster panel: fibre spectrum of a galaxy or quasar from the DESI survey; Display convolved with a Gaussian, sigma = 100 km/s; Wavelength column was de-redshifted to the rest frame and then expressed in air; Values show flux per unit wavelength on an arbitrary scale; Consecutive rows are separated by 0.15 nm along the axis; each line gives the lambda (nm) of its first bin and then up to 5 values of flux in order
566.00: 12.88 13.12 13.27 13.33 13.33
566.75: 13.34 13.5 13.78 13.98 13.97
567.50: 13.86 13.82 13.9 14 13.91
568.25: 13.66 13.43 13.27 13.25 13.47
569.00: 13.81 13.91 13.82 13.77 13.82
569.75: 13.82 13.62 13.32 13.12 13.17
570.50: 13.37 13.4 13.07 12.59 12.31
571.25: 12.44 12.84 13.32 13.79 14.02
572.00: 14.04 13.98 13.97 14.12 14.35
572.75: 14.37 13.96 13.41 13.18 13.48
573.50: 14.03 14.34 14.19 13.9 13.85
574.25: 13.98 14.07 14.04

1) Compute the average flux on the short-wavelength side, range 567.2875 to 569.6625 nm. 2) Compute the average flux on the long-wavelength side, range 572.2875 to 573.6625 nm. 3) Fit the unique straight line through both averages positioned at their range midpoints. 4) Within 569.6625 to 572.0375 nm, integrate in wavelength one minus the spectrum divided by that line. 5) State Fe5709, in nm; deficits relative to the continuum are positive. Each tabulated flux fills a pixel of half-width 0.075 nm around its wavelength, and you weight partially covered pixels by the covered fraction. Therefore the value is 0.097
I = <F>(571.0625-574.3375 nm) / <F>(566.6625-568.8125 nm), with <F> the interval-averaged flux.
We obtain 1.00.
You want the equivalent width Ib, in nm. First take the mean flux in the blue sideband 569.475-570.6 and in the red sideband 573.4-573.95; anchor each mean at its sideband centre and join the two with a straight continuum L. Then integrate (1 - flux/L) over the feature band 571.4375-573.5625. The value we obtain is 0.01 nm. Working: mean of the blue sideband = 13.5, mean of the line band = 13.8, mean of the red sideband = 14.1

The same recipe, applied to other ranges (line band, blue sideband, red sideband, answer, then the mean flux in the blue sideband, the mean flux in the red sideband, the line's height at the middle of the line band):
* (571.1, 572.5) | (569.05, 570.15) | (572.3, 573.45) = 0.03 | 13.7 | 13.9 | 13.8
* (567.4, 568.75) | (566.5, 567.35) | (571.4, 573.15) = 0.00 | 13.6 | 13.9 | 13.7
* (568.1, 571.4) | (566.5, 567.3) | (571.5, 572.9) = 0.11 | 13.6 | 14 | 13.8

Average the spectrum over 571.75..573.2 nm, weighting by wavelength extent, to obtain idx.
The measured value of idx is 14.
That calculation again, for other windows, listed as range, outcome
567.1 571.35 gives 13.5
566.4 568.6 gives 13.7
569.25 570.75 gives 13.5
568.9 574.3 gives 13.6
